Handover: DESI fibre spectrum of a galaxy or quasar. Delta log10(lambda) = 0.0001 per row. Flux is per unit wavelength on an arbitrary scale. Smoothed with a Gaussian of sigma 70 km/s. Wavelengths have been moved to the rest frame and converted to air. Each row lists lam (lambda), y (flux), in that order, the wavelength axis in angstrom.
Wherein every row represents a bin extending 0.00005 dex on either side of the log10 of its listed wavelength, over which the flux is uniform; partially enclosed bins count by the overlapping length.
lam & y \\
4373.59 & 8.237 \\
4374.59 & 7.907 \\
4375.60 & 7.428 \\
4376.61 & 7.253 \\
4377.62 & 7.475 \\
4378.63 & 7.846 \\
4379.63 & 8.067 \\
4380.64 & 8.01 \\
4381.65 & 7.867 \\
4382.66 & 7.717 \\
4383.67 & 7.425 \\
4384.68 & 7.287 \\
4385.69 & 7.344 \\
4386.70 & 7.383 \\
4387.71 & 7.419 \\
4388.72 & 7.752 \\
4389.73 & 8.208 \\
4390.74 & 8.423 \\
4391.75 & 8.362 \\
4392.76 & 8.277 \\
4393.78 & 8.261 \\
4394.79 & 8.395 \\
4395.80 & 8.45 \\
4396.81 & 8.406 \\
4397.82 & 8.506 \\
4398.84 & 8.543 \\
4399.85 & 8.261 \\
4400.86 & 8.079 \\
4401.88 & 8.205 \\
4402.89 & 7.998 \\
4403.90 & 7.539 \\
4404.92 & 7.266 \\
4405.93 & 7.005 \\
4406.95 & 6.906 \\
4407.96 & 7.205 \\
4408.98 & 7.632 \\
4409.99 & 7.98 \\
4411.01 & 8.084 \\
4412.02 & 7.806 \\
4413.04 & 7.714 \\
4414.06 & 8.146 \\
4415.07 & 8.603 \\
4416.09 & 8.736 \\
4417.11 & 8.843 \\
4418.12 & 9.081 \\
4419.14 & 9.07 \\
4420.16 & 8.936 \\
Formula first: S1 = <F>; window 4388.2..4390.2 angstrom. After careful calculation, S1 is 7.98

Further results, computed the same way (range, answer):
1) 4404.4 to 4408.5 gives 7.09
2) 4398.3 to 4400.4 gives 8.39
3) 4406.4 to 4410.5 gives 7.42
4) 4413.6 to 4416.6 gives 8.51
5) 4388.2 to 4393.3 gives 8.2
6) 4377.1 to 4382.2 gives 7.85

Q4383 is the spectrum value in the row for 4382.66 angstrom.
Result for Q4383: 7.717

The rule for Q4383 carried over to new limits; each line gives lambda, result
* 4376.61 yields 7.253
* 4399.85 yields 8.261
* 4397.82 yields 8.506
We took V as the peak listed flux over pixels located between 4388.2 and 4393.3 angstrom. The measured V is 8.423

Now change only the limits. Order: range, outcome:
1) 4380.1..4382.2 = 8.01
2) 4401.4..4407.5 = 8.205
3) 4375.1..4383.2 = 8.067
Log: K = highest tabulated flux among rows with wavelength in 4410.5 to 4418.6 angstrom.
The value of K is 9.081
